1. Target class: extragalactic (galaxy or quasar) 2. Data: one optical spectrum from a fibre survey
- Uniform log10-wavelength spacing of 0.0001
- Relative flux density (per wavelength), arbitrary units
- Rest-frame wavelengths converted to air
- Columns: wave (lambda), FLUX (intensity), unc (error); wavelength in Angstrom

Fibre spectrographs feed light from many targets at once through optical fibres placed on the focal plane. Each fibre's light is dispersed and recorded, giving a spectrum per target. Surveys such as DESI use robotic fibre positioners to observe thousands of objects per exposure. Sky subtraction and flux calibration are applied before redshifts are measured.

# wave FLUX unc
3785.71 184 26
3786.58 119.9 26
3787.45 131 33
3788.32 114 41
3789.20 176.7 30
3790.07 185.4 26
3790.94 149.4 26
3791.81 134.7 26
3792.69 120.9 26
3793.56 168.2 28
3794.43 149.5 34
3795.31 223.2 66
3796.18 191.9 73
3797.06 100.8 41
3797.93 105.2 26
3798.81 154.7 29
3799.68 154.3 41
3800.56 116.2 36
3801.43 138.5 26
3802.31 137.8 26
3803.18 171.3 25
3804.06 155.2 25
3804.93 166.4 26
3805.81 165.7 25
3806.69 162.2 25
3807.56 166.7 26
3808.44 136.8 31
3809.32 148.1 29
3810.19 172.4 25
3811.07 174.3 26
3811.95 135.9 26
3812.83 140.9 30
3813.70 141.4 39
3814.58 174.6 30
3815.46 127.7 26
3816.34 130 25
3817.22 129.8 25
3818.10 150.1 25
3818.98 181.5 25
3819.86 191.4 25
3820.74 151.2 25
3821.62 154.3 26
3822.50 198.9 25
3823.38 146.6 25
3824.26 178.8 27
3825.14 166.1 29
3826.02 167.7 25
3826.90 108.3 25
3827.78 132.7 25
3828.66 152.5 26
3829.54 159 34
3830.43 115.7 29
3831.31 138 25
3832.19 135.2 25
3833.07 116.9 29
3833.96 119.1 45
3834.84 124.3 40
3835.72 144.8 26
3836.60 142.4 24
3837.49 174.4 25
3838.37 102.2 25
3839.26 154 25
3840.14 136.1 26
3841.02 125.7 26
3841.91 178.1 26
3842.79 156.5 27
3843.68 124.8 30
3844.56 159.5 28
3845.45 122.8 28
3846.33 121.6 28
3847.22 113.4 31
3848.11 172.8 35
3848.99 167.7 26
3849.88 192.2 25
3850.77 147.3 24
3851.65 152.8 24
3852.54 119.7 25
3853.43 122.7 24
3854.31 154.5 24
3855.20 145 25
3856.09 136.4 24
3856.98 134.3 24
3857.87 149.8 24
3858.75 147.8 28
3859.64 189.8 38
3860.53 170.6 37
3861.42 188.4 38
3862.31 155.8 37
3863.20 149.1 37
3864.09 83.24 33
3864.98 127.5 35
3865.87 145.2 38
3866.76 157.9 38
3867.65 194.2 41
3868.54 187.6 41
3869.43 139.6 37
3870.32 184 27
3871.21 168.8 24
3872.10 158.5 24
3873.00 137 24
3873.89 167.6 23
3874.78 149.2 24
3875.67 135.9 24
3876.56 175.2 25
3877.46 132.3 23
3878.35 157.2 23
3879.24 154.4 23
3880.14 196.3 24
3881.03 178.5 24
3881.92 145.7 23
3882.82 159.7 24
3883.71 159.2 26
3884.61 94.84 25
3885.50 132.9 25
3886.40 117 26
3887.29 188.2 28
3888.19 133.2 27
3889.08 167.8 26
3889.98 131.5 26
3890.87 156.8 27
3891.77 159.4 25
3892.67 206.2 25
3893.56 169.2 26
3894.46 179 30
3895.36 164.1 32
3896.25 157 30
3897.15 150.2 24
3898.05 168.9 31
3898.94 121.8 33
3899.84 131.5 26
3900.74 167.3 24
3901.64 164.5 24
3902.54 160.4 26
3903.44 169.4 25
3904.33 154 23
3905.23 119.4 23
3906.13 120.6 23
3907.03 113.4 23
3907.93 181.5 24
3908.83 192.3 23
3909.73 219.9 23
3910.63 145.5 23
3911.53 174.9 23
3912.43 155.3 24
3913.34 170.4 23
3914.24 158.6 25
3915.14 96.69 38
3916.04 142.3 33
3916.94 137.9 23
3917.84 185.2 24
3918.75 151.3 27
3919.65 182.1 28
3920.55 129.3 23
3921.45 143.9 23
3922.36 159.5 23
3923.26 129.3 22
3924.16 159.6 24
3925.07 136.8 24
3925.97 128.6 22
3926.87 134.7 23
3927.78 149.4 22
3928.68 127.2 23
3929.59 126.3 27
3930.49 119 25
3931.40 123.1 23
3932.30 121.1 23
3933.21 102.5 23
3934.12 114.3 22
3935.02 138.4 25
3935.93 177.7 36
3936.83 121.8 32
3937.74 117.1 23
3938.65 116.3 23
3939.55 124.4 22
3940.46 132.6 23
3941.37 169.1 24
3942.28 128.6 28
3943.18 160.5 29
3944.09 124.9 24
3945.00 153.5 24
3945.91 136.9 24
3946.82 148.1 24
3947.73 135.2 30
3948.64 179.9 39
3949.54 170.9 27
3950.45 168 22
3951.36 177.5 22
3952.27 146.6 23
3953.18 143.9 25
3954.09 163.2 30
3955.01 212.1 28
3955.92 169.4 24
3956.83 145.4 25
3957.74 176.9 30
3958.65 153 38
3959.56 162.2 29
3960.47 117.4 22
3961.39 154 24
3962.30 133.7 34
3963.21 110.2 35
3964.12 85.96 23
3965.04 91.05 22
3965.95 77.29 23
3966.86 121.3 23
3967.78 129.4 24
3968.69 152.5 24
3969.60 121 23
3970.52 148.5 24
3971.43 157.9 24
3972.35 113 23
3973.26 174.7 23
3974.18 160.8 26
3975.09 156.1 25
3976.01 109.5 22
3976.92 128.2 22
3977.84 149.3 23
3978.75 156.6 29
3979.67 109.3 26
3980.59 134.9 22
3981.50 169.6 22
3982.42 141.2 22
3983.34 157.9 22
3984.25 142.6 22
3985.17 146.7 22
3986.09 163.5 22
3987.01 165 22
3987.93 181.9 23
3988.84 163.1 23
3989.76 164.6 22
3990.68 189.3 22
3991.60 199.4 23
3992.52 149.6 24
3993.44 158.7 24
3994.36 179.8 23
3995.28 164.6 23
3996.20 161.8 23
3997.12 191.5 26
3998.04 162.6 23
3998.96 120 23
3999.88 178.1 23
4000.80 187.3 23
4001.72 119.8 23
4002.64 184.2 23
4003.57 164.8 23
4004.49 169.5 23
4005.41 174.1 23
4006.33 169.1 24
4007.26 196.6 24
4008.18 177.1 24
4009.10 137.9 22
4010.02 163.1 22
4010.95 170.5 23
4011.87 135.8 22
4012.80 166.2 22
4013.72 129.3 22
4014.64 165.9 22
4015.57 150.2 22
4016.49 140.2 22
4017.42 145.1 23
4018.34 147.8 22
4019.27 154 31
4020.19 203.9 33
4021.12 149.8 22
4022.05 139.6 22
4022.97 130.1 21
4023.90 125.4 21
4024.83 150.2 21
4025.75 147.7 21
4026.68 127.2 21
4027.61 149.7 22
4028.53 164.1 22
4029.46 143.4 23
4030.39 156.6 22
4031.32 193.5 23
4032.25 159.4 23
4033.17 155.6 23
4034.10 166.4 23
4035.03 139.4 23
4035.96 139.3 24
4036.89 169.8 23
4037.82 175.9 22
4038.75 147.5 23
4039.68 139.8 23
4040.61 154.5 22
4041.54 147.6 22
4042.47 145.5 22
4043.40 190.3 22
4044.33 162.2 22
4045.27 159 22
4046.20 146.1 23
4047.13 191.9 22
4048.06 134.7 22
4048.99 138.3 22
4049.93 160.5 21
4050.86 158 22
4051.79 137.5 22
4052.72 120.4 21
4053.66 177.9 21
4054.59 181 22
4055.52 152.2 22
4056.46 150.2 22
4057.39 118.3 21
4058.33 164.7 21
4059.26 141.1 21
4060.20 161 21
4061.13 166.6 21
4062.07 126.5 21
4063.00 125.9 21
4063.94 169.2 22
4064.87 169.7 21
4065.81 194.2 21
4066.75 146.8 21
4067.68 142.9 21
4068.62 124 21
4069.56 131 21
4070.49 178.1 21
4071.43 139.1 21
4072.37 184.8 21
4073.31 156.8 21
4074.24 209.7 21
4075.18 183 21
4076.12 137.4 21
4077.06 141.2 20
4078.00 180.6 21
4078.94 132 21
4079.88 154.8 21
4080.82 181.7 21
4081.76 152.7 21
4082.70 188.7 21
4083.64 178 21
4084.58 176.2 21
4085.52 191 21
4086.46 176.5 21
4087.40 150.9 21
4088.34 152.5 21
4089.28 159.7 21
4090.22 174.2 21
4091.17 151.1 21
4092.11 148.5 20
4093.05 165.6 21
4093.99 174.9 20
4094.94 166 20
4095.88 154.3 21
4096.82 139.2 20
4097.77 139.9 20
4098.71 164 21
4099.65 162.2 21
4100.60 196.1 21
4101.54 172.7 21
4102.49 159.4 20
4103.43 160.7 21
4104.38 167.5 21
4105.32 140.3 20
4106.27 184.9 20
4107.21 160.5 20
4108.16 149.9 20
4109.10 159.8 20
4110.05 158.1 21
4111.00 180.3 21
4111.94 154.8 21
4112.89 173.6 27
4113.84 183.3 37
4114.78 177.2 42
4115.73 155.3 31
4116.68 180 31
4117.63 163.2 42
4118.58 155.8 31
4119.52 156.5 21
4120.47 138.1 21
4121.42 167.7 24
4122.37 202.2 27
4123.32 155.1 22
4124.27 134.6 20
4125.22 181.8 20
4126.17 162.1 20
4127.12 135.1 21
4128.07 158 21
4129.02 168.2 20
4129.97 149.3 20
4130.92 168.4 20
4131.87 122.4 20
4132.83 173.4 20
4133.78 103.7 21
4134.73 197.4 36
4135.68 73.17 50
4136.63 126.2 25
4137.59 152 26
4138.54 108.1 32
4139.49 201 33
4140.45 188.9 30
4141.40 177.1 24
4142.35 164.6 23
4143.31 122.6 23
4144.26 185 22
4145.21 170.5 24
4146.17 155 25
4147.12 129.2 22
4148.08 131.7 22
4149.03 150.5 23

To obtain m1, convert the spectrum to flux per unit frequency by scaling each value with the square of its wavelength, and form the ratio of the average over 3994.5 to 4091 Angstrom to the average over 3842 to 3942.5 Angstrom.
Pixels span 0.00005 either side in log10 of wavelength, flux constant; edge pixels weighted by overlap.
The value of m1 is 1.1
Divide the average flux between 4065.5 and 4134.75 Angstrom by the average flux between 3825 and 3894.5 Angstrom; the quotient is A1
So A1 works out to 1.1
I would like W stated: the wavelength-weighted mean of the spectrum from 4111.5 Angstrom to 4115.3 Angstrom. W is 172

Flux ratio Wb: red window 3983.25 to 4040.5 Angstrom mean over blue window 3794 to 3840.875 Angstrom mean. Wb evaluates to 1.1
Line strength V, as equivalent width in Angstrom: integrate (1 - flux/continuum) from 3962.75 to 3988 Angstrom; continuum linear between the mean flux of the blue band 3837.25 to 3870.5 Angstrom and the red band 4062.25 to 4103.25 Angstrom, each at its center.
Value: 3.07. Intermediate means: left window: 149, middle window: 137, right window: 162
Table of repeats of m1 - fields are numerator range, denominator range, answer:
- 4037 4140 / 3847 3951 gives 1.16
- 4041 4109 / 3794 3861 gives 1.21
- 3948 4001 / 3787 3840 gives 1.10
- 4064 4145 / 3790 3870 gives 1.24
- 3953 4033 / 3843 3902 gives 1.06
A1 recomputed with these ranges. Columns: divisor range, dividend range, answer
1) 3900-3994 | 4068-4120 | 1.11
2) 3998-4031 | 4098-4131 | 1.05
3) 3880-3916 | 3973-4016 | 1.03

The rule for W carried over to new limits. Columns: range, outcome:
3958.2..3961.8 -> 146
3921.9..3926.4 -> 143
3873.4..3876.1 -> 151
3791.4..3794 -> 141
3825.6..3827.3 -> 138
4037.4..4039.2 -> 161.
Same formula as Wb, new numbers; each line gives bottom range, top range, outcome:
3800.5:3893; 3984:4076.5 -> 1.05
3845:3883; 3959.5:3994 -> 0.94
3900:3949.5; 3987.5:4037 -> 1.10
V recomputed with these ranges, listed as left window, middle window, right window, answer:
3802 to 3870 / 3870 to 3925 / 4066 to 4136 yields -1.1 Angstrom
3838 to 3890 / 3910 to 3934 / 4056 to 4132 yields 1.7 Angstrom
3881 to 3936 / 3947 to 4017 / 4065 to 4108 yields 0.6 Angstrom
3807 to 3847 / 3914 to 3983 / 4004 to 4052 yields 5.1 Angstrom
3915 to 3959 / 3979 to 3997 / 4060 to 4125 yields -1.2 Angstrom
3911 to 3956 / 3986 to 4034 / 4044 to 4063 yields -3.5 Angstrom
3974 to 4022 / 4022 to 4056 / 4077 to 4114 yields 1.5 Angstrom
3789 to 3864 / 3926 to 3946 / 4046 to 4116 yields 2.8 Angstrom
